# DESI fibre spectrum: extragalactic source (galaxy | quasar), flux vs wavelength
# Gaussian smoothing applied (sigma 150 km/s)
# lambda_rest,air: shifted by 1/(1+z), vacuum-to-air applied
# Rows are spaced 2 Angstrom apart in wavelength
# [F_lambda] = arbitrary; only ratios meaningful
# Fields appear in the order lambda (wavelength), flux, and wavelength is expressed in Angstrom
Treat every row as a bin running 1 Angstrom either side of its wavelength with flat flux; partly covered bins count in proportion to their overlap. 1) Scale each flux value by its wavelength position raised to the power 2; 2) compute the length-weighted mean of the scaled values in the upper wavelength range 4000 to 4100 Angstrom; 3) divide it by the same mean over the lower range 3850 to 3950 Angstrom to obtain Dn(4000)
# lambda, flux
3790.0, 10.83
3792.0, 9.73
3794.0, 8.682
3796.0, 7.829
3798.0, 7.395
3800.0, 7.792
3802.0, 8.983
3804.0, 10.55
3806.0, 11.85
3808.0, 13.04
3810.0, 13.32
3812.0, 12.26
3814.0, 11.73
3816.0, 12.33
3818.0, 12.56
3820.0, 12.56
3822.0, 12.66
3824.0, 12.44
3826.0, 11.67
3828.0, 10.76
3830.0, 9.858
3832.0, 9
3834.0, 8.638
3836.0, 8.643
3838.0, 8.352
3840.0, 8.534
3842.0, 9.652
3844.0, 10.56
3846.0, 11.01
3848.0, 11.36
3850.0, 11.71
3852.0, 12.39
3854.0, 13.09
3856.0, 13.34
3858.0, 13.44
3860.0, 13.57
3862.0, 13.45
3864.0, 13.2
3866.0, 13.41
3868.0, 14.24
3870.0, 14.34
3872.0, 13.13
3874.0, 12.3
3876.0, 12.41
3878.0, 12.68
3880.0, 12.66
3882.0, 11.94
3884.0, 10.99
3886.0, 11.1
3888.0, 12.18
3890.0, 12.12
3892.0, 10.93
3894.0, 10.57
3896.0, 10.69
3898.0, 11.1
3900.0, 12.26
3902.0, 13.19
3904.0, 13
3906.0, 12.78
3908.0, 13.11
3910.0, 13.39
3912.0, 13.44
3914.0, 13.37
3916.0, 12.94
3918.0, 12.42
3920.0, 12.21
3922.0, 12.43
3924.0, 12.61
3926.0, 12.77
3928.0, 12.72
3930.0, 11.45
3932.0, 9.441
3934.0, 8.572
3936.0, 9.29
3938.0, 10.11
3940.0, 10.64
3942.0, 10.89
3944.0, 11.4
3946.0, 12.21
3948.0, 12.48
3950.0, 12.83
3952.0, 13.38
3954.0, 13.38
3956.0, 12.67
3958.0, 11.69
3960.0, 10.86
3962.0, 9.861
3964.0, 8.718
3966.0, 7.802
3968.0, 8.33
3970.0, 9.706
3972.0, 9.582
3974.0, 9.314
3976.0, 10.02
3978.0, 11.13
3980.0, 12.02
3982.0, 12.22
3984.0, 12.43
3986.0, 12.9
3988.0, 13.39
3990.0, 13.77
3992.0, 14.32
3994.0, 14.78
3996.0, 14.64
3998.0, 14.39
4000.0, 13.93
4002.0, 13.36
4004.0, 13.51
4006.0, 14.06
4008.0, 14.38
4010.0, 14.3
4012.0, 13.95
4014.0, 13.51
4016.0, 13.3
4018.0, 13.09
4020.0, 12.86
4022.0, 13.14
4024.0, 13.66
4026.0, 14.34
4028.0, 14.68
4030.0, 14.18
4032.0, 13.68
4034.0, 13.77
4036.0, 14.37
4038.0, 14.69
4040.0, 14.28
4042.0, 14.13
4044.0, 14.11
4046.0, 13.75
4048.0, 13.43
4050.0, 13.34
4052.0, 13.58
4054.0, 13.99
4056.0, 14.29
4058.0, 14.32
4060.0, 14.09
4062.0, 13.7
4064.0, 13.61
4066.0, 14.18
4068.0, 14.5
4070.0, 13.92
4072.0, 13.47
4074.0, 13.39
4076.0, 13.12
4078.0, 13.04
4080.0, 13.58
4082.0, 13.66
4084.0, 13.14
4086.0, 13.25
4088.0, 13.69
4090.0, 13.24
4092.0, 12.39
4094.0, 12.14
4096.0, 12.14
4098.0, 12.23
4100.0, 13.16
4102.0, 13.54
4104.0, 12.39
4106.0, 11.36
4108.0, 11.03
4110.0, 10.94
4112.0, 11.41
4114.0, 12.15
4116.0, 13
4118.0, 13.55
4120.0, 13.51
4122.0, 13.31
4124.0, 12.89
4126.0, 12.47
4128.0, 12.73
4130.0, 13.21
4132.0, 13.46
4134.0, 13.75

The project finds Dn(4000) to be 1.21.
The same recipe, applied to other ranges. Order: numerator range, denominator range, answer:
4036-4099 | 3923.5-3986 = 1.30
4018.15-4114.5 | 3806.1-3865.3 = 1.30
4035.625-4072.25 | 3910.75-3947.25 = 1.28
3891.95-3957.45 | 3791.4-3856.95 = 1.17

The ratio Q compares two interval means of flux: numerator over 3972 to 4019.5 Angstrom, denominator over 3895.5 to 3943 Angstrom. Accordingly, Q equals 1.10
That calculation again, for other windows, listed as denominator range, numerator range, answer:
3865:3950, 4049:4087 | 1.14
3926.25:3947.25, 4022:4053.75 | 1.30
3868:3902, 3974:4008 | 1.09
